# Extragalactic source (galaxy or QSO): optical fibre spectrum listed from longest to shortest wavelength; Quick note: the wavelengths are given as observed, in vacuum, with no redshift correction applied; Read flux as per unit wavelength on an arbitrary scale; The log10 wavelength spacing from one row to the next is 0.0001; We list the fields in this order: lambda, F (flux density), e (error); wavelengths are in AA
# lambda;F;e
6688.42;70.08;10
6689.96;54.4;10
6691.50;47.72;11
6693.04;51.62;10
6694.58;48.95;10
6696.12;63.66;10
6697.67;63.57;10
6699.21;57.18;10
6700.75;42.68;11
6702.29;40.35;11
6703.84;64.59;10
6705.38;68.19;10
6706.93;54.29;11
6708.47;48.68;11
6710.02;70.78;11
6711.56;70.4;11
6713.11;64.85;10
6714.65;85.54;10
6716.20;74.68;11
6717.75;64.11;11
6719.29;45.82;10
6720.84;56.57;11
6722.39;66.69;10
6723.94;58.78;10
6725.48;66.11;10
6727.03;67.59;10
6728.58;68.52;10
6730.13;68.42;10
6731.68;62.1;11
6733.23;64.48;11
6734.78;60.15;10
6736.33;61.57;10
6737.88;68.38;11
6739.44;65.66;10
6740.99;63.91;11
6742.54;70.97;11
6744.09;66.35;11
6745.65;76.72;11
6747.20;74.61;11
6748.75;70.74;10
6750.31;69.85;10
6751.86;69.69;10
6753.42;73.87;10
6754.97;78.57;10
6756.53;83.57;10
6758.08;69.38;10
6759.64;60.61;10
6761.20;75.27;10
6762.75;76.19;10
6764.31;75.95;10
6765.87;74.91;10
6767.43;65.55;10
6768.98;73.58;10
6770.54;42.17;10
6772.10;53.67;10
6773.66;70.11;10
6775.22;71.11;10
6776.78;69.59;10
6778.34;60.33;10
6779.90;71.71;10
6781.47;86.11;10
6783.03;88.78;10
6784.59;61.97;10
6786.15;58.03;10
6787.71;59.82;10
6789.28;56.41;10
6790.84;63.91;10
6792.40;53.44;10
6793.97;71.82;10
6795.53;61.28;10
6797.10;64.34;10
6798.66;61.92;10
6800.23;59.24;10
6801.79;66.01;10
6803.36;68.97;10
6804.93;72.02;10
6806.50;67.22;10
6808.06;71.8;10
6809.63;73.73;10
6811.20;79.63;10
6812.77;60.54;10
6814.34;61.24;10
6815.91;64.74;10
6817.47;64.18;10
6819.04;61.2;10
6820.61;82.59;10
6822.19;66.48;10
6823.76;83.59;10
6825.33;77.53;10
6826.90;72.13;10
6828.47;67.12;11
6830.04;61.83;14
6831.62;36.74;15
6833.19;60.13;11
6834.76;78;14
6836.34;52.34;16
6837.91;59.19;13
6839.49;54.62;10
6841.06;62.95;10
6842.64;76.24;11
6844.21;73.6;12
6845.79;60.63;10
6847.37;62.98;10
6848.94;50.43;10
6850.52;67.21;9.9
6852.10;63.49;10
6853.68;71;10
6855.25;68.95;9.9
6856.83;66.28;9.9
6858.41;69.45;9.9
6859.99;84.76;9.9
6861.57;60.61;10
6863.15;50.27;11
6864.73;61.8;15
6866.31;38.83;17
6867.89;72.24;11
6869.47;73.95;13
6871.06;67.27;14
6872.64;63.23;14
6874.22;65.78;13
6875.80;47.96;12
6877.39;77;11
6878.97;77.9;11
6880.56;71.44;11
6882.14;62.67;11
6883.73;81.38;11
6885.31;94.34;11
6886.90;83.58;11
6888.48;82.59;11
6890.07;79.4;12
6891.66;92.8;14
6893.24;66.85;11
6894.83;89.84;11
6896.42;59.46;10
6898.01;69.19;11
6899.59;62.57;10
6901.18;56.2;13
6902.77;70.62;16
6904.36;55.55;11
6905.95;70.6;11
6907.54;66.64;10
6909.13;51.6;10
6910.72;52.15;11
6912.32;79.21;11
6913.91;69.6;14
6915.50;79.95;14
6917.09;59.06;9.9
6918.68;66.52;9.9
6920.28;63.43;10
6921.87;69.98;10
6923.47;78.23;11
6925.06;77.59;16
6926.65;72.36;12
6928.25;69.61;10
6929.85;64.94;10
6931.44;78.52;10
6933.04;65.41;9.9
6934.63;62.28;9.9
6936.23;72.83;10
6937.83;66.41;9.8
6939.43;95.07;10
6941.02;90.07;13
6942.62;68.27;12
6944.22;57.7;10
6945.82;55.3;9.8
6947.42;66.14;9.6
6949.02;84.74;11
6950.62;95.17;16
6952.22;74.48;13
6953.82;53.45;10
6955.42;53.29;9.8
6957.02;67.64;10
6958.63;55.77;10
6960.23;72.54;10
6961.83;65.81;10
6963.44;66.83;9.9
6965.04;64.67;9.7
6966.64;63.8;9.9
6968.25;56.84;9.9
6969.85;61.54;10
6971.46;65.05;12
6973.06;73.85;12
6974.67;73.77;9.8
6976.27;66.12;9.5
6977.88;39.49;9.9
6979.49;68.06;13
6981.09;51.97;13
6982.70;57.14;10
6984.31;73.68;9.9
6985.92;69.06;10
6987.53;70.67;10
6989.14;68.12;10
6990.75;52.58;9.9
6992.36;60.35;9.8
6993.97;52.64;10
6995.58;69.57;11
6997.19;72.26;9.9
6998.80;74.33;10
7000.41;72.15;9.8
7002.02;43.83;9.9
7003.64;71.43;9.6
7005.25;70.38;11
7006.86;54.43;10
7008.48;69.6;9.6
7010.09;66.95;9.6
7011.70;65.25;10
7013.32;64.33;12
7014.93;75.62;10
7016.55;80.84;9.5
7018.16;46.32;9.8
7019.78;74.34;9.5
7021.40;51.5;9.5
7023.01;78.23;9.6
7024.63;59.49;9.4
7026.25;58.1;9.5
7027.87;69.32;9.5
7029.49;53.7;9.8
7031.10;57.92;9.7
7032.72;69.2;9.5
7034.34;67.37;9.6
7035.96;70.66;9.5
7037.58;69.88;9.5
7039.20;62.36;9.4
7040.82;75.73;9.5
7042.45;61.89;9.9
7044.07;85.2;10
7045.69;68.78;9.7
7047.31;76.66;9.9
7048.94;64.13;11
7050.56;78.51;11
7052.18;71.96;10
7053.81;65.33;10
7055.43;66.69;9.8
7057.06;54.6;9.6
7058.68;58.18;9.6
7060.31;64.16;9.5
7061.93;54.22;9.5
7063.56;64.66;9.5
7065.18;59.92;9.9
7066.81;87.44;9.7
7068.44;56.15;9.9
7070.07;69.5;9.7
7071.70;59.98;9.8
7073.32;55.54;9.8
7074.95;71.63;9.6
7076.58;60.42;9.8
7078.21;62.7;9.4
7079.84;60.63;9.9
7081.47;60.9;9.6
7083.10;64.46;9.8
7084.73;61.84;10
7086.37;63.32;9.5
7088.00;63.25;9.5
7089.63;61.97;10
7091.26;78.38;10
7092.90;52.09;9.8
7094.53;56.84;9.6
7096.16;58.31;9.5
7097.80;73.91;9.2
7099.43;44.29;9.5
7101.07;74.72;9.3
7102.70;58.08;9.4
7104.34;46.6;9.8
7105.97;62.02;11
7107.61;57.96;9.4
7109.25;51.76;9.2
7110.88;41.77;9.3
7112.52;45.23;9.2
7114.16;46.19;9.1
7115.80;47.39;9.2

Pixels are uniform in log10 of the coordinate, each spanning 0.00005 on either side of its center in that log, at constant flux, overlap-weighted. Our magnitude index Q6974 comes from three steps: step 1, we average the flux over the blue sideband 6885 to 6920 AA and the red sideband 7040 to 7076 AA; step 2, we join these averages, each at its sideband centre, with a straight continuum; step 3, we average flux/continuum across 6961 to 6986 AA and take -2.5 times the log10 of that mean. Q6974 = 0.09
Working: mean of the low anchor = 70.4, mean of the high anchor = 66.8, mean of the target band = 63.5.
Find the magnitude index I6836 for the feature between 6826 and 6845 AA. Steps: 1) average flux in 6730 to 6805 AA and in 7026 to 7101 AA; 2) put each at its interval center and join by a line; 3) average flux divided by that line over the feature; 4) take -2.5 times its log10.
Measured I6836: 0.07 mag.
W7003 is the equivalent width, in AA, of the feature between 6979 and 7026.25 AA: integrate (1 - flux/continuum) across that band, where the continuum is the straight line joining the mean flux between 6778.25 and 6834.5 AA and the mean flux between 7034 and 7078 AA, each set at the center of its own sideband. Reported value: 1.3 AA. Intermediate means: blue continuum 66.8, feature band 64.9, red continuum 66.7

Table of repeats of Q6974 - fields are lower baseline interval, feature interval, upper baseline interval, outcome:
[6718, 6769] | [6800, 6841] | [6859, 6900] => 0.053 mag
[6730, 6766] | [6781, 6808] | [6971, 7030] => 0.050 mag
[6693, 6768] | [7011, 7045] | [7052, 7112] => -0.077 mag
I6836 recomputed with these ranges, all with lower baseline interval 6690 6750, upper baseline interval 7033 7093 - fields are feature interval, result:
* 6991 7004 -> 0.025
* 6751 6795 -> -0.085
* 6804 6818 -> -0.080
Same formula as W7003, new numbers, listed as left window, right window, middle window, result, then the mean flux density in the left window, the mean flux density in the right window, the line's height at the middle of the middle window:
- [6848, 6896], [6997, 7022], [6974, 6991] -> 0.9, 70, 65.8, 66.6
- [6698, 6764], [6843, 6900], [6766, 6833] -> 1.3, 66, 69.3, 67.6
